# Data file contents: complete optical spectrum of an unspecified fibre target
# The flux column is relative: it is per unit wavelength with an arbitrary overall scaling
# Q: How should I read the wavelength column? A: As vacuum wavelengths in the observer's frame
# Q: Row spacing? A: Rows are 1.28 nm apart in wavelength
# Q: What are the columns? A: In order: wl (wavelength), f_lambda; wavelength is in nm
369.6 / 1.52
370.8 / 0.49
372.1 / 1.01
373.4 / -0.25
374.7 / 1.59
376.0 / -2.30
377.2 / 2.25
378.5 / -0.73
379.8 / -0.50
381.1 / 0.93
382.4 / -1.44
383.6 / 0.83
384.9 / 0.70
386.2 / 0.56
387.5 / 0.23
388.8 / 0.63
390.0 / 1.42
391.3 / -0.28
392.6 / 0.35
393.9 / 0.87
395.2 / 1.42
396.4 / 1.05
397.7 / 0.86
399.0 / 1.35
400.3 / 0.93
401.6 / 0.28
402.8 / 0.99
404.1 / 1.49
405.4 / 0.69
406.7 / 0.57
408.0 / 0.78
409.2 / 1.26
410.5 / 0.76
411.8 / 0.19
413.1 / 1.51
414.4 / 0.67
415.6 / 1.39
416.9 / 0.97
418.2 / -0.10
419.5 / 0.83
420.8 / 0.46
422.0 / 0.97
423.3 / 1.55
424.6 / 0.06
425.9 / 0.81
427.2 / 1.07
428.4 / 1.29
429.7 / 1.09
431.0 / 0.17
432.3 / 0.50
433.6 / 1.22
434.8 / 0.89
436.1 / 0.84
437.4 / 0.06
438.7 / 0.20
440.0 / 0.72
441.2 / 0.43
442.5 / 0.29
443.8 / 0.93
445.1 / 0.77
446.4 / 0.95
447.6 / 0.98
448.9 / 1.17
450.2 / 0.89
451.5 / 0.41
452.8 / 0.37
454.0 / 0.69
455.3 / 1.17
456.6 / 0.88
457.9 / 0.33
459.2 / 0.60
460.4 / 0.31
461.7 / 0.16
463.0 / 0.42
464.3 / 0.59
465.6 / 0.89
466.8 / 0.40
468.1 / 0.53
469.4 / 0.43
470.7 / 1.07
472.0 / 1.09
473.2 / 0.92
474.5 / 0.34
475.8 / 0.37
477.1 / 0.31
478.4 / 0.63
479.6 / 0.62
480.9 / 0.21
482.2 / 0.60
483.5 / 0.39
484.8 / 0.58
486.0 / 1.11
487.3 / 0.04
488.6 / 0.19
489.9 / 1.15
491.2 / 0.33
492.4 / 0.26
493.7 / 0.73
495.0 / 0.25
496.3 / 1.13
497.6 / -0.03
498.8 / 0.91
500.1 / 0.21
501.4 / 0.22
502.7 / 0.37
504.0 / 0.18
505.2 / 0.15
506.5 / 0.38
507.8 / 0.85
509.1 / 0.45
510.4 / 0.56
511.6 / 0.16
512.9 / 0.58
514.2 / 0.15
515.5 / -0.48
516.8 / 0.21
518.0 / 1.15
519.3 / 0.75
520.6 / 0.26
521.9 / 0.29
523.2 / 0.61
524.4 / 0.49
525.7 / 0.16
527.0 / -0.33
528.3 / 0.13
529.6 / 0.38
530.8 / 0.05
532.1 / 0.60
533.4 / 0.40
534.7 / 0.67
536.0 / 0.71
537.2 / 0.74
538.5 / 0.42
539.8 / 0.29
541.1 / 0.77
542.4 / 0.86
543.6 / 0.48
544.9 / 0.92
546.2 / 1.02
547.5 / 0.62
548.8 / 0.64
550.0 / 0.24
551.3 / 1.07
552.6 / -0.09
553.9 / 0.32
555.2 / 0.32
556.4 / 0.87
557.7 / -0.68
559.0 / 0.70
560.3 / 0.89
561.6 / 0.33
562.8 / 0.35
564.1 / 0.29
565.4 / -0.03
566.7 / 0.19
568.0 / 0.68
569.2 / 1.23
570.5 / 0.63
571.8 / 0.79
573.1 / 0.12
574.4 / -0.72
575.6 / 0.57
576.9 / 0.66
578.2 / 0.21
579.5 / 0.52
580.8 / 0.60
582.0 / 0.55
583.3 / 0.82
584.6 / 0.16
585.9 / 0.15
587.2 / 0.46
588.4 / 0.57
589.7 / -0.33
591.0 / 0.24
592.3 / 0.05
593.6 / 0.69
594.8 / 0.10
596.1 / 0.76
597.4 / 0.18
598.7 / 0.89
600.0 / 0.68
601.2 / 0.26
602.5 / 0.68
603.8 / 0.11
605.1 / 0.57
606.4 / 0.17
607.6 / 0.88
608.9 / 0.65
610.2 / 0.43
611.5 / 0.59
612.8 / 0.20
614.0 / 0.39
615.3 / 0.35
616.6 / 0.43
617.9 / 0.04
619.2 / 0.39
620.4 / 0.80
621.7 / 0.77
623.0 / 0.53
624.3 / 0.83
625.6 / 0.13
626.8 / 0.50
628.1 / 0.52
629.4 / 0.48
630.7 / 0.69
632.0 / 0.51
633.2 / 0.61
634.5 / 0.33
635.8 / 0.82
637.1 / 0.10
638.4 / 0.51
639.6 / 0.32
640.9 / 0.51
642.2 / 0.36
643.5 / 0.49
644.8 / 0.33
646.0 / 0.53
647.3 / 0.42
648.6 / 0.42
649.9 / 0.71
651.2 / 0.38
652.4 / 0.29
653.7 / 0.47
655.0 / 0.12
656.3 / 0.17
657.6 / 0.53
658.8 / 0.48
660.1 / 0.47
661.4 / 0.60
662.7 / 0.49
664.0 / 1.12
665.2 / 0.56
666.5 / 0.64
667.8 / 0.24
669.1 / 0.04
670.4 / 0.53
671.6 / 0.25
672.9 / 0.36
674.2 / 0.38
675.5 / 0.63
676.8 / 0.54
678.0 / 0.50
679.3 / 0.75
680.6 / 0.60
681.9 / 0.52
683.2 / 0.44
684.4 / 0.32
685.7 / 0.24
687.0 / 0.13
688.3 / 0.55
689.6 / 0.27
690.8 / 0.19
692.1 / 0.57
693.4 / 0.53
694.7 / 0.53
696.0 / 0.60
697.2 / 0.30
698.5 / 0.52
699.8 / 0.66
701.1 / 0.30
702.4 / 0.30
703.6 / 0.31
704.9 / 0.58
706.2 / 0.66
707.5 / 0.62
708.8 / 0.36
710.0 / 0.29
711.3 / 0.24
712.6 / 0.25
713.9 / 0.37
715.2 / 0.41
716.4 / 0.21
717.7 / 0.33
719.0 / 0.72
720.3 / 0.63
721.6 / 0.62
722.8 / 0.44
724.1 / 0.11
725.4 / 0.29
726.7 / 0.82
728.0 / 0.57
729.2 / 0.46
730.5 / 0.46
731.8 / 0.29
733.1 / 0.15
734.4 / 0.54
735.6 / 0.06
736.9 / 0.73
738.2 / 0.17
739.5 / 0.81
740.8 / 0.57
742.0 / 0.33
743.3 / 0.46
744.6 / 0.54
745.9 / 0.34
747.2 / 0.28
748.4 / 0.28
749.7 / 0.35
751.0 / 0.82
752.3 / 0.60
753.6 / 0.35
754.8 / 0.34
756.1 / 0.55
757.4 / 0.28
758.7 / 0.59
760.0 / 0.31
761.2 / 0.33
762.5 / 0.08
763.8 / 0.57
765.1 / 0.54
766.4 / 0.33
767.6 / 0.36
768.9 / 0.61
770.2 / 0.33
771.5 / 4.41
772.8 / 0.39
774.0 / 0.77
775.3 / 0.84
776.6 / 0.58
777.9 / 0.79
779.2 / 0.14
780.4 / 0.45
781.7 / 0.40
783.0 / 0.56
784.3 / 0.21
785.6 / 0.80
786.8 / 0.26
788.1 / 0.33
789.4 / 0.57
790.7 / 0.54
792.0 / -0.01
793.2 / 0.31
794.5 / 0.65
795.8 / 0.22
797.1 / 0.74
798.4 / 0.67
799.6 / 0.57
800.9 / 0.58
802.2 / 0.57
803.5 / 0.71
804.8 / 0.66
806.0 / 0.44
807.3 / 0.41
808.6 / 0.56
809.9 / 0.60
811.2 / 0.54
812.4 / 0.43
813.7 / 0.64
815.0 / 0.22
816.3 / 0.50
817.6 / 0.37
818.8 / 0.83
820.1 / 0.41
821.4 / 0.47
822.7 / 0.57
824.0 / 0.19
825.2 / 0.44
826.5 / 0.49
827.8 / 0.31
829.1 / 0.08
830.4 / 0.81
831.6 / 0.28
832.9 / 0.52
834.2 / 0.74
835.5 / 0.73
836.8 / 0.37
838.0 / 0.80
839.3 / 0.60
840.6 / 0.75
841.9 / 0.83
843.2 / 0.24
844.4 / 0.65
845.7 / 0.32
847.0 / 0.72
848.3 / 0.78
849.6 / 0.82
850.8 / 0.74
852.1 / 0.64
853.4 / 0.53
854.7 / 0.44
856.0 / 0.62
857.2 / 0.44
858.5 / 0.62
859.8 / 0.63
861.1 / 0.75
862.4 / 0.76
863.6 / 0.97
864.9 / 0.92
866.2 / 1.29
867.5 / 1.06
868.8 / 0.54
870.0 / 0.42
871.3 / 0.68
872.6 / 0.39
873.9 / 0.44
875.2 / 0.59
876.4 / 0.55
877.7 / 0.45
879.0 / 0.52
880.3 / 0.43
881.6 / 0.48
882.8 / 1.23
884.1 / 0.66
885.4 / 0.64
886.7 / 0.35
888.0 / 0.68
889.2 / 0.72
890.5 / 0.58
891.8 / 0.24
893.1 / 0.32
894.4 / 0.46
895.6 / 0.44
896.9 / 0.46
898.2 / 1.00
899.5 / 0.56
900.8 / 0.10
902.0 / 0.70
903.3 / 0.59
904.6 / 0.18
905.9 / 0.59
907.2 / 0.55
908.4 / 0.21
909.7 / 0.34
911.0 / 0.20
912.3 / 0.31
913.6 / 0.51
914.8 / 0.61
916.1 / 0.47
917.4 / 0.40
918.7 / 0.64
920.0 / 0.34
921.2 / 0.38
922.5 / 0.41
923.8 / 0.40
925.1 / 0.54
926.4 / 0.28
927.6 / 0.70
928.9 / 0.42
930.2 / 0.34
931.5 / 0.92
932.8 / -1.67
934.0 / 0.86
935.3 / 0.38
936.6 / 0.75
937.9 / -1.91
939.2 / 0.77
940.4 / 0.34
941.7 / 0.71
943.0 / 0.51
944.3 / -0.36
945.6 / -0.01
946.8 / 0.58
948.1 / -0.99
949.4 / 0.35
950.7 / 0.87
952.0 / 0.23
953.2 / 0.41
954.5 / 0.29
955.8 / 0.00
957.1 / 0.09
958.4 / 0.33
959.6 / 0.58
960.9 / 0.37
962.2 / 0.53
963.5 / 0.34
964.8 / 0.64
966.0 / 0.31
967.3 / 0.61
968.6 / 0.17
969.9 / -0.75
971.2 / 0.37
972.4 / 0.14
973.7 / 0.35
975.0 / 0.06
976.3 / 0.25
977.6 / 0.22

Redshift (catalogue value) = 1.069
